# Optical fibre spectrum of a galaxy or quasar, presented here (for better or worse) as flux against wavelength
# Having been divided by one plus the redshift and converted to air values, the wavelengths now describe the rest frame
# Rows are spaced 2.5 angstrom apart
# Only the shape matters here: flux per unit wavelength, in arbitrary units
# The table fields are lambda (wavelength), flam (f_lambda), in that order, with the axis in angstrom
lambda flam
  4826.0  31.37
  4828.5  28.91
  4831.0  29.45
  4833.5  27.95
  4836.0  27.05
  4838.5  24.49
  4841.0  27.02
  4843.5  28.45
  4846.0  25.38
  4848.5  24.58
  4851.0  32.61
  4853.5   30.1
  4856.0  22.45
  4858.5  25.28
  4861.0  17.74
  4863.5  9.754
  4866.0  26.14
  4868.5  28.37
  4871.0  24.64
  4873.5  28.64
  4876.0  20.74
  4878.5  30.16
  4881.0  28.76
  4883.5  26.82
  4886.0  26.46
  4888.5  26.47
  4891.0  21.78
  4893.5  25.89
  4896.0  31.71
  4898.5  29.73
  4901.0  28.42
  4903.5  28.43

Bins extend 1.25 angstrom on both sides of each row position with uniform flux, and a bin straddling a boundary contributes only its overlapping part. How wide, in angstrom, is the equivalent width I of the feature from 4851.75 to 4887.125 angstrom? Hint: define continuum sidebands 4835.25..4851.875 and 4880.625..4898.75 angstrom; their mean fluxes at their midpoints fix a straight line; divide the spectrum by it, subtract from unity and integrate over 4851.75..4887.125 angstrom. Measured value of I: 2.8 angstrom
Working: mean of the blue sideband 27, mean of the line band 24.8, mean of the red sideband 27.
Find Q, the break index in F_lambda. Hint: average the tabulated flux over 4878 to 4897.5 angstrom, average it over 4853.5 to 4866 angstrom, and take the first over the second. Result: 1.3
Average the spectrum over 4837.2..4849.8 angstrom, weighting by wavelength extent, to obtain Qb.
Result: 26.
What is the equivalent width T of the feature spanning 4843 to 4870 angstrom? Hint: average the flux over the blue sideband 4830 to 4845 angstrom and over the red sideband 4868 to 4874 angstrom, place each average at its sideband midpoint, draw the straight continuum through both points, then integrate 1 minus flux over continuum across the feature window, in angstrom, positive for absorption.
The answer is 2.6 angstrom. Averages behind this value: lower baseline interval 27.3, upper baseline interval 26.9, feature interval 24.5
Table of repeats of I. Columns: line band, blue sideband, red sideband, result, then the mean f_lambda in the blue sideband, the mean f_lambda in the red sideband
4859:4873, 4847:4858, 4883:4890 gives 2.58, 27.2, 26.4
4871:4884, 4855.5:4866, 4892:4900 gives -1.58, 19.4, 28.9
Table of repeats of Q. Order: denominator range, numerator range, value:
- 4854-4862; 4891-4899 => 1.23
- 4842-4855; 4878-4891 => 0.96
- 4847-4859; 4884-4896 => 0.96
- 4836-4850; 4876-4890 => 1.03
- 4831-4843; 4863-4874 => 0.89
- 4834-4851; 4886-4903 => 1.02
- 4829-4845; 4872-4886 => 0.98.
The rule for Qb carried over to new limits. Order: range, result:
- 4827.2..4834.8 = 28.8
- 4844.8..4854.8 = 28.2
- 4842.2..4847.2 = 26.9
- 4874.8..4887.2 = 26.6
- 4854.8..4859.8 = 23.8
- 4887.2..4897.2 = 26.4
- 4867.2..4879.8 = 26.5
